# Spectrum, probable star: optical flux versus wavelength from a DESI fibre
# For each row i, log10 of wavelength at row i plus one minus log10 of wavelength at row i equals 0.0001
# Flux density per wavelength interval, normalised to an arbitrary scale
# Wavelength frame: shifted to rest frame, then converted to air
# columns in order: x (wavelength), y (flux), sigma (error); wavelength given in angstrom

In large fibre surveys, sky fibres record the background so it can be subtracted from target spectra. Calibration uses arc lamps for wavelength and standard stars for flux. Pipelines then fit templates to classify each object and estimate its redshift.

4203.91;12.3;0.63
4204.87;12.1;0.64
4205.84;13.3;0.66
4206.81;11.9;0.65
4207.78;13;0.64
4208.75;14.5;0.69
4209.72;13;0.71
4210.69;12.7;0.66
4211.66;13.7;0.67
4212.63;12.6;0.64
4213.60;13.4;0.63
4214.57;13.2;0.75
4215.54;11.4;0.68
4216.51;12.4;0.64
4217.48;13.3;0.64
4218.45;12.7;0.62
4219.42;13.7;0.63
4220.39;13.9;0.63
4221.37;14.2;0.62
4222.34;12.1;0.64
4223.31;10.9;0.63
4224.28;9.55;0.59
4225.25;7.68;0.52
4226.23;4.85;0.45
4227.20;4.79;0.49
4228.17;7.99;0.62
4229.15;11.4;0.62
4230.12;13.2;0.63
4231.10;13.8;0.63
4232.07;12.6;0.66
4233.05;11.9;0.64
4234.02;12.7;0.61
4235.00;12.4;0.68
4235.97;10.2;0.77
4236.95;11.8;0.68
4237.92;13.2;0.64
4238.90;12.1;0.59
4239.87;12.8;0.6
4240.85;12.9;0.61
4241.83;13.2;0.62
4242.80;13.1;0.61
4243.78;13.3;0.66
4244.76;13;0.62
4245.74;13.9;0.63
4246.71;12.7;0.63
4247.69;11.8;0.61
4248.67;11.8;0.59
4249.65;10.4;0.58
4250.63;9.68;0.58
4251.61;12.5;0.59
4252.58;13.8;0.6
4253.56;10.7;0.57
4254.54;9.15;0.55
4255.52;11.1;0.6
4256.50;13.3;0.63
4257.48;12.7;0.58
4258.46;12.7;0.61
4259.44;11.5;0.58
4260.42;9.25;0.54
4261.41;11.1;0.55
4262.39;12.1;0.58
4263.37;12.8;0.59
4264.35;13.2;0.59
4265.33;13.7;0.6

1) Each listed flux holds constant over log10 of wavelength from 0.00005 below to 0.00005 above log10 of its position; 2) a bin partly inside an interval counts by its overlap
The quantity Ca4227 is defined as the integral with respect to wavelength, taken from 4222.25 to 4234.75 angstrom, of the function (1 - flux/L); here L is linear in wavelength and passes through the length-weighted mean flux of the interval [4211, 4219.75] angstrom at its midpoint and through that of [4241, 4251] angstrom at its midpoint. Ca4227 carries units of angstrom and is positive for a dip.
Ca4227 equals 2.4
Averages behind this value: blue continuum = 12.9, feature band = 10.2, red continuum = 12.3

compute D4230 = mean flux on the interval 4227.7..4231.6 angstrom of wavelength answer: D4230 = 11.6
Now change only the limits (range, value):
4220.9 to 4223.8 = 12.4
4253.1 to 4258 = 11.4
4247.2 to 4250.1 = 11.3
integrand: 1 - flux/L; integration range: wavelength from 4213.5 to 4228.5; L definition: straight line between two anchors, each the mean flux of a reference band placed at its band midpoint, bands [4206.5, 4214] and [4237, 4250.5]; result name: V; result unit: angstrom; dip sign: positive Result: 2.3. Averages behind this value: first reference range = 13.1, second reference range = 12.5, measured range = 11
